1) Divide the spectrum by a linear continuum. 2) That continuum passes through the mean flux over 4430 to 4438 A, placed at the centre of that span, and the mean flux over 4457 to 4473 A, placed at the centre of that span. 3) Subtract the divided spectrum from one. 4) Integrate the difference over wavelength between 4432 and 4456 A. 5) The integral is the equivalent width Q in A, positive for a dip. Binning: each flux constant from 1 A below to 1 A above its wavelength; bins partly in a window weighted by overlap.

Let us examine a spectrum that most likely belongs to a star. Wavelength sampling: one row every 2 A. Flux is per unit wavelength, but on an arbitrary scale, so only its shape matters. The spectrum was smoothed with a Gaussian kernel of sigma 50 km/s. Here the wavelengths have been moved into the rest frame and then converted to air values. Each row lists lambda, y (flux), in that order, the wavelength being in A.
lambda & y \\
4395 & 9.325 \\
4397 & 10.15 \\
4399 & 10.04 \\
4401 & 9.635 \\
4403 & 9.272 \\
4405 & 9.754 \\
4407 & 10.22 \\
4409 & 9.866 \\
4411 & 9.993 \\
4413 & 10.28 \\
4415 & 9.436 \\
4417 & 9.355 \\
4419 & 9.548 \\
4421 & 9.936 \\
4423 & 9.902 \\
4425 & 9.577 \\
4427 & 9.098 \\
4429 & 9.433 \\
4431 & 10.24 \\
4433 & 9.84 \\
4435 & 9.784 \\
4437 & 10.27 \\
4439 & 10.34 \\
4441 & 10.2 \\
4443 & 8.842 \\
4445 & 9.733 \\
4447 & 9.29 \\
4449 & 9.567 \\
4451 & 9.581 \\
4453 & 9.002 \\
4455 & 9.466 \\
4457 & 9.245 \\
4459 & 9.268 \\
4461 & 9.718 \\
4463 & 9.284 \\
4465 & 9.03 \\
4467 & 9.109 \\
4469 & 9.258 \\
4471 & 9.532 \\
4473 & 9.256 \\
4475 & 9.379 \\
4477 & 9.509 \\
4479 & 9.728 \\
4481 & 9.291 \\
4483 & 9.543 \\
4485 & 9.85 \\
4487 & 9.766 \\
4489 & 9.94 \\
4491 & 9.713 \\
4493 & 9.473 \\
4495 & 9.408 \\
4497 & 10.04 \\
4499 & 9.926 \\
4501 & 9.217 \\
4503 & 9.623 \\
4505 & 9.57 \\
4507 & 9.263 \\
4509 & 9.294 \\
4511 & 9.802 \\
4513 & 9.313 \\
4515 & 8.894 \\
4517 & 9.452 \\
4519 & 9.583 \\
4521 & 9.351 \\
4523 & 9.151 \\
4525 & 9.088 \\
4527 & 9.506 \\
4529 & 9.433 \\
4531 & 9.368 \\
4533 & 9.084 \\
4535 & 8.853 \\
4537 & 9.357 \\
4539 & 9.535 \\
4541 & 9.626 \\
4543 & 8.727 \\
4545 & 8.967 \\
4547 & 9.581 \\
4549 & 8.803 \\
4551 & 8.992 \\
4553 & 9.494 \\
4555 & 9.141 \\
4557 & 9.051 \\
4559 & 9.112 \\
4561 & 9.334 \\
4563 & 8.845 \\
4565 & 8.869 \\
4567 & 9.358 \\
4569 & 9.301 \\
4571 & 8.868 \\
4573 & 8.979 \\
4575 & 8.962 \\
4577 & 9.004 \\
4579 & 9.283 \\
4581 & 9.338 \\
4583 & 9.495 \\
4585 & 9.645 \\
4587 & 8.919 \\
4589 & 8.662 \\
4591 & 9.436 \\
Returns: 0.3 A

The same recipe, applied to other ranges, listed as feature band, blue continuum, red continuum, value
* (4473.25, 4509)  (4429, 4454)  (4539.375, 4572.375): -0.47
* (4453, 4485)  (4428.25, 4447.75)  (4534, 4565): 0.82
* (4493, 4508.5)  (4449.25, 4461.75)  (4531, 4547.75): -0.44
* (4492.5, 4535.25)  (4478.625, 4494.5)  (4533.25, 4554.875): 0.13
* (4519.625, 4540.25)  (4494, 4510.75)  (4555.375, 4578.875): 0.15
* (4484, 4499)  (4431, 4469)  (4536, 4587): -0.55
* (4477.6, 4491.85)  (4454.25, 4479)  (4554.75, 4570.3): -0.58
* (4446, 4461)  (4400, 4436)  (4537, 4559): 0.34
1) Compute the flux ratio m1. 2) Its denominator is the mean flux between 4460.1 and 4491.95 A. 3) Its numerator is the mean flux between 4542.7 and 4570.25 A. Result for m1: 0.96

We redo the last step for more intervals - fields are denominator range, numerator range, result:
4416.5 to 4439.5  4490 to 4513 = 0.98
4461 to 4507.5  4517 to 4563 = 0.97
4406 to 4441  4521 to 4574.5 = 0.93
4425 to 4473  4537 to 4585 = 0.96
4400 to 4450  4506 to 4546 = 0.95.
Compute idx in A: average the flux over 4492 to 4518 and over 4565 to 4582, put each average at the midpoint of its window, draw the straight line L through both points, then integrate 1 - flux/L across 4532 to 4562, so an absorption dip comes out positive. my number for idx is 0.3 A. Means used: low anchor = 9.48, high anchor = 9.12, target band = 9.18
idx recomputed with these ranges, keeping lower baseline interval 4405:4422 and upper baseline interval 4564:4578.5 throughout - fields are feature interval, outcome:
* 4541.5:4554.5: 0.08 A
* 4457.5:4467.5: 0.31 A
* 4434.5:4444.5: -0.19 A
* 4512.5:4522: 0.00 A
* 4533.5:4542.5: -0.07 A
